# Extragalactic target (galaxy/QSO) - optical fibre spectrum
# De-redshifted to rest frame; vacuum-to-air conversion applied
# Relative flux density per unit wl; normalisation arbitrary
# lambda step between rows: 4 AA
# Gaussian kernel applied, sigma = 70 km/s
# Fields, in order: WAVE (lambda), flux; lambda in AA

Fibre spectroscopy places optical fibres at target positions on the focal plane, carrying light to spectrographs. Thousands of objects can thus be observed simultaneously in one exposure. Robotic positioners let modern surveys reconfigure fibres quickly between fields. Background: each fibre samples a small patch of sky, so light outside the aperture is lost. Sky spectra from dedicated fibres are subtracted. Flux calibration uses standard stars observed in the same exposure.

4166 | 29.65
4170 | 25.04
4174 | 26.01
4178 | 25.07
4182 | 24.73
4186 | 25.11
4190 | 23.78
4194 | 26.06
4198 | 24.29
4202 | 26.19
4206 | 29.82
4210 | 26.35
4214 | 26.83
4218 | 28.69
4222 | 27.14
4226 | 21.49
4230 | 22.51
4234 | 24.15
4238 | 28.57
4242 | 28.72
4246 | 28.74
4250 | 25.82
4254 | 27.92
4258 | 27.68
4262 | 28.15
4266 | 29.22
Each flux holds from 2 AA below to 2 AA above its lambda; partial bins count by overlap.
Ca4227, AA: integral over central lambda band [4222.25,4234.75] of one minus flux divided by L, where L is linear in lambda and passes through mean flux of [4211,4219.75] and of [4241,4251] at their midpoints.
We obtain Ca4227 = 2.0 AA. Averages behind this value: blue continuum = 27.6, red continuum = 27.9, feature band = 23.2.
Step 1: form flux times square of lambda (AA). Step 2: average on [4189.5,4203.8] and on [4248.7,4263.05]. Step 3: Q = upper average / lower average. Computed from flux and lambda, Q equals 1.1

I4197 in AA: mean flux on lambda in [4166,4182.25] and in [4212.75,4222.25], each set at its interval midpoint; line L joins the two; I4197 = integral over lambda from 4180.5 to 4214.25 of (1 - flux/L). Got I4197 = 1.2 AA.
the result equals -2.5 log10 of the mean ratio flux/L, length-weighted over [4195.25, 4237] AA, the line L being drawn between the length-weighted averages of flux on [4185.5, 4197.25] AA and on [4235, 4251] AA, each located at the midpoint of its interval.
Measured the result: 0.02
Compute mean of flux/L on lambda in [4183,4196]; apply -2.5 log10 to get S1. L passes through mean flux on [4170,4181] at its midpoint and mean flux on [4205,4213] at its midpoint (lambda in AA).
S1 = 0.06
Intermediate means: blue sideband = 25.4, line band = 25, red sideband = 27.7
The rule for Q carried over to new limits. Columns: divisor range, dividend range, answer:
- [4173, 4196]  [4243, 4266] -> 1.15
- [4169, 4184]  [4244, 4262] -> 1.14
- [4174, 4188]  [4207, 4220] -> 1.11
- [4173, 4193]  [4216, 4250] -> 1.08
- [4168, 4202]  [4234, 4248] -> 1.15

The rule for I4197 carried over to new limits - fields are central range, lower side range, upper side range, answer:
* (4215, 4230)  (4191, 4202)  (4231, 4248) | 0.58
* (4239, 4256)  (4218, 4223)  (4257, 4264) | 0.03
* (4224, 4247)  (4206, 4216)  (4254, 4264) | 1.69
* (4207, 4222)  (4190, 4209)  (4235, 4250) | -0.31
